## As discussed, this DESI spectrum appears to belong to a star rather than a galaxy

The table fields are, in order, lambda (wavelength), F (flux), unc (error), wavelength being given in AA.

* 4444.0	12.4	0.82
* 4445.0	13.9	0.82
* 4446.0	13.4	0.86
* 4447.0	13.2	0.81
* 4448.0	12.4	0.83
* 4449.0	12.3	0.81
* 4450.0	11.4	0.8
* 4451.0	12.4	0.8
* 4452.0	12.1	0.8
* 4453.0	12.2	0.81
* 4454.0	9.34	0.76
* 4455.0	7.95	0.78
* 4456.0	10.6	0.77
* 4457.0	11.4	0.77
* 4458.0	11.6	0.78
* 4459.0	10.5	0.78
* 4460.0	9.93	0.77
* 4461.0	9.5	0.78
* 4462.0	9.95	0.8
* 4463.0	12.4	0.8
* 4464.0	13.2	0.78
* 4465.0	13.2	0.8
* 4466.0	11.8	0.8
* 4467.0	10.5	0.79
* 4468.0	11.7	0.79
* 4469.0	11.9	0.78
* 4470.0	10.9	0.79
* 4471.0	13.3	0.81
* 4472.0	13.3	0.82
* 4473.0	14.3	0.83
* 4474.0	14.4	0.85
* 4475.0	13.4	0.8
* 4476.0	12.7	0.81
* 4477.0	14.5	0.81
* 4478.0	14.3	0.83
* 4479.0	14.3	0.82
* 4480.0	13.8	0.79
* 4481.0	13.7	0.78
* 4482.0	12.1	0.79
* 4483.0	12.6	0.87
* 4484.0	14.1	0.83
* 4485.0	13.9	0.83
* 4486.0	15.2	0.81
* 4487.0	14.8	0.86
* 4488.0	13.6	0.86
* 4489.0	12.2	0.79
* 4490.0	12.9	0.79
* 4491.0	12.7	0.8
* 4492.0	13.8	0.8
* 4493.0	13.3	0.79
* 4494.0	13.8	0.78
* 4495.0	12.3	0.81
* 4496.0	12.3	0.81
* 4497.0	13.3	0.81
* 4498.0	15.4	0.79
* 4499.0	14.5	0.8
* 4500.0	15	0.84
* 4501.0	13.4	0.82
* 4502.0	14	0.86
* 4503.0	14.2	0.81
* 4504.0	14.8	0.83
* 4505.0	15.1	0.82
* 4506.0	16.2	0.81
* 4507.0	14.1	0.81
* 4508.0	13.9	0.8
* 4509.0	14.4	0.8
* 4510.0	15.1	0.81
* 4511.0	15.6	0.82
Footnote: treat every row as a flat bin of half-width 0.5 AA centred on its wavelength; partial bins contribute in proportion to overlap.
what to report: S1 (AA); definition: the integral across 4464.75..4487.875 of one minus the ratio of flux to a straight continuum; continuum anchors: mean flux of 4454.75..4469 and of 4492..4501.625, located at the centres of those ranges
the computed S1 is -2.0 AA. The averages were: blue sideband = 11.1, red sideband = 13.7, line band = 13.3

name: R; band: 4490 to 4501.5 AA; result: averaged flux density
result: 13.6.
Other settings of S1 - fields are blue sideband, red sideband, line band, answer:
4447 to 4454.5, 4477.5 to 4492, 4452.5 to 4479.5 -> 1.47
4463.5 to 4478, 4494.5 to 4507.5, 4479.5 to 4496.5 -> 0.31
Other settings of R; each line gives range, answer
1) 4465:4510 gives 13.6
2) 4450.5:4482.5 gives 12.1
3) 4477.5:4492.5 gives 13.6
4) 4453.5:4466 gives 10.8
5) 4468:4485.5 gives 13.3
